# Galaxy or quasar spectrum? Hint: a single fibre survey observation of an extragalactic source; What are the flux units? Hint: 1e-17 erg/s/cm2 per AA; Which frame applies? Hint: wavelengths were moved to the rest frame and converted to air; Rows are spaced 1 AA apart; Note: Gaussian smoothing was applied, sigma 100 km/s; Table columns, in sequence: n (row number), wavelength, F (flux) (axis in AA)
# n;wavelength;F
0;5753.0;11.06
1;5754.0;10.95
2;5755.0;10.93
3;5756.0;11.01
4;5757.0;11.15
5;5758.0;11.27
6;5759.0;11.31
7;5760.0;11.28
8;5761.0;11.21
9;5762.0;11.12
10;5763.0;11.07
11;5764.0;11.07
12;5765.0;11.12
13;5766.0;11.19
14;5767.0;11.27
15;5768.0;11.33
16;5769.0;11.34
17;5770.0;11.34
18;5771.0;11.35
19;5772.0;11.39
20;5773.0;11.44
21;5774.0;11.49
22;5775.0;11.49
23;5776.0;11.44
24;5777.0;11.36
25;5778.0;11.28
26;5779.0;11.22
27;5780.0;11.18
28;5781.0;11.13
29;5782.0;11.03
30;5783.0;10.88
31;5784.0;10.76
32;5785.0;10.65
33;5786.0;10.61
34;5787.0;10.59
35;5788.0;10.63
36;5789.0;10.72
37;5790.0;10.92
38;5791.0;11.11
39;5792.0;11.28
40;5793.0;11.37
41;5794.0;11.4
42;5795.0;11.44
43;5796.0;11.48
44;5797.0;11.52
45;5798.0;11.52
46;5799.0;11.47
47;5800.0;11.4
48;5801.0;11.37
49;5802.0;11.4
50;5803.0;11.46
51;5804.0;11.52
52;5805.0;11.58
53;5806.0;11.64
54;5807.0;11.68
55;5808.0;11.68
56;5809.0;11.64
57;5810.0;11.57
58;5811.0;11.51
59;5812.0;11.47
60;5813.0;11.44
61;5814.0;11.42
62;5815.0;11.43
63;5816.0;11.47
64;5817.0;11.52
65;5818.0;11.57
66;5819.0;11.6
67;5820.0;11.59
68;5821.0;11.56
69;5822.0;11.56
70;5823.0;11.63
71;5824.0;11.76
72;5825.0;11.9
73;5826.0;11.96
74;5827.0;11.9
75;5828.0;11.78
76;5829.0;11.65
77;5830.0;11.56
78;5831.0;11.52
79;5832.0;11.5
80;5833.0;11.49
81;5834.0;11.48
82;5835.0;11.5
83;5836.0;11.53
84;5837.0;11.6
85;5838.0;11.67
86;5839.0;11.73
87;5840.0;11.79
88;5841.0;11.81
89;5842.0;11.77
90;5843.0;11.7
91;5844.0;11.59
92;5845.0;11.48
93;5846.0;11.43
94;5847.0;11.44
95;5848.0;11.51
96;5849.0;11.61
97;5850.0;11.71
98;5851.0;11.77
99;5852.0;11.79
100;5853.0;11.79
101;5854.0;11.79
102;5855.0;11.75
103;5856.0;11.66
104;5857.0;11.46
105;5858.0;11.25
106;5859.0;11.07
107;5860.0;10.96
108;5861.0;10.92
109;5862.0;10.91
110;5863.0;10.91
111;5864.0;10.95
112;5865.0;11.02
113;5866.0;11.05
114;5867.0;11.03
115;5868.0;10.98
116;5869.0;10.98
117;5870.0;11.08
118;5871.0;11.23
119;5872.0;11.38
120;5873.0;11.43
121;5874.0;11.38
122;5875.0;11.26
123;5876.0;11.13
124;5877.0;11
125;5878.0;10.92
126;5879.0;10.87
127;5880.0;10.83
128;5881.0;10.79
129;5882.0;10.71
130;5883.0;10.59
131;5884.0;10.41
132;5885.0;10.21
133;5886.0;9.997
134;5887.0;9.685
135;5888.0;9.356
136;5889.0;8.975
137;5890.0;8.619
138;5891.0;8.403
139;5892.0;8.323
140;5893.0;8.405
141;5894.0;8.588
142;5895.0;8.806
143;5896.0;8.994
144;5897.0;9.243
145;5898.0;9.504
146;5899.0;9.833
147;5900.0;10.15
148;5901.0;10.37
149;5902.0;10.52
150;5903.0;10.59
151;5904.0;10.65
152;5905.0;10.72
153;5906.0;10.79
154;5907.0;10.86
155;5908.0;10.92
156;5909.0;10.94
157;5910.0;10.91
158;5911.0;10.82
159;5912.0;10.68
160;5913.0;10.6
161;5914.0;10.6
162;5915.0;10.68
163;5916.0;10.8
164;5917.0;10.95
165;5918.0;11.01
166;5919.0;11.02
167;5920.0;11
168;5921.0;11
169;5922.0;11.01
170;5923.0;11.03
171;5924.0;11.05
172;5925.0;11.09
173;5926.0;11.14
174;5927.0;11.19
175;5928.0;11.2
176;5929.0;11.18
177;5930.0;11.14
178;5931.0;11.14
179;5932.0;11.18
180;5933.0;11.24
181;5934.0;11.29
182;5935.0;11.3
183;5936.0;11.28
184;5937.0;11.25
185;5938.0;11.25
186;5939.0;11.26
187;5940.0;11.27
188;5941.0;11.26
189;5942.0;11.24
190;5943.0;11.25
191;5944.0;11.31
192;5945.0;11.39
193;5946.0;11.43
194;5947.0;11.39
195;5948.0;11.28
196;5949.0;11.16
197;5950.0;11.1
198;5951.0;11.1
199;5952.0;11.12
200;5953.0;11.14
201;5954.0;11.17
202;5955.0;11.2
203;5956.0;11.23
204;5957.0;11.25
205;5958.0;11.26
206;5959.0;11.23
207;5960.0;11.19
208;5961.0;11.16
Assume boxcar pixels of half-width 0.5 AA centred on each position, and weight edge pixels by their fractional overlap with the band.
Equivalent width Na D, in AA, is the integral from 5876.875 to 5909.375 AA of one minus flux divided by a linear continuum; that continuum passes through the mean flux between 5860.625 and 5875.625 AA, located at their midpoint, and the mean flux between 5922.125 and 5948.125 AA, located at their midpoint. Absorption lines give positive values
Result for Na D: 3.4 AA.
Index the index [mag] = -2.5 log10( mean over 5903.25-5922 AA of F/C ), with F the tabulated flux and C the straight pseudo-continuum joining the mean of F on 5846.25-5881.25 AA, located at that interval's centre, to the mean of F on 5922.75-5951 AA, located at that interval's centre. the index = 0.04 mag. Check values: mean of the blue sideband 11.3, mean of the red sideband 11.2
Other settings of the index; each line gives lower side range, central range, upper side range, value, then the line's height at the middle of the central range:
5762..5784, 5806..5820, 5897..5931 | -0.042 mag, 11.1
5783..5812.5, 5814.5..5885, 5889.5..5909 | -0.089 mag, 10.5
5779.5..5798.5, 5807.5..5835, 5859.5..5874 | -0.051 mag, 11.1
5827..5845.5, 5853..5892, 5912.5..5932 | 0.061 mag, 11.4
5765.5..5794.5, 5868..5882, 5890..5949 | -0.026 mag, 10.8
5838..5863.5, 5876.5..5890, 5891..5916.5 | 0.039 mag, 10.6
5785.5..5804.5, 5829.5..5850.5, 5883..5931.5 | -0.071 mag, 10.9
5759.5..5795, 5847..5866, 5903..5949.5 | -0.026 mag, 11.1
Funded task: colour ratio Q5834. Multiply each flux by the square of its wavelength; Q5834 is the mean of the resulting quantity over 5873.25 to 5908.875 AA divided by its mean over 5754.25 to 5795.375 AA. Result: 0.94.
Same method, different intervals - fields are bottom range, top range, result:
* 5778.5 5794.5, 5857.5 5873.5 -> 1.04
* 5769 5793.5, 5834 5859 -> 1.07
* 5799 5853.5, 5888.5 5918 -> 0.89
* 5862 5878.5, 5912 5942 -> 1.02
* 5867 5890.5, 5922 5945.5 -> 1.08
